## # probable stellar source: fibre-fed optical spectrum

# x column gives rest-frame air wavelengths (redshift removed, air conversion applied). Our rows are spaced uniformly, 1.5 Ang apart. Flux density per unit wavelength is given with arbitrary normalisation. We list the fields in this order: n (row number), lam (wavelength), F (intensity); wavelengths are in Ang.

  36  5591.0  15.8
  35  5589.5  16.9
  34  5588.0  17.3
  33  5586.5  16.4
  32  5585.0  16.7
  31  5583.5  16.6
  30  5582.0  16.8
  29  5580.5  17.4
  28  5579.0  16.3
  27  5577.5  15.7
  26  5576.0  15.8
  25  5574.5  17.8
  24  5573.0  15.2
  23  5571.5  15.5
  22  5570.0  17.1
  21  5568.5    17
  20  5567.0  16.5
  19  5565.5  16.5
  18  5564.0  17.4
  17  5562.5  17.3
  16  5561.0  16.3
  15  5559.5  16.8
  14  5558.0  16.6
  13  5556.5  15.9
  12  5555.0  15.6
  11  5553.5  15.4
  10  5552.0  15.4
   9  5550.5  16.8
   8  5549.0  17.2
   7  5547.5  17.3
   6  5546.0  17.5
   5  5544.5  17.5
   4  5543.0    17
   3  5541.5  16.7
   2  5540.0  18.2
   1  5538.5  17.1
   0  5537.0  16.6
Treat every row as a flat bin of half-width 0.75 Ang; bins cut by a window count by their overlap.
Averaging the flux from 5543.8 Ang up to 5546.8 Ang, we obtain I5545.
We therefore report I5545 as 17.5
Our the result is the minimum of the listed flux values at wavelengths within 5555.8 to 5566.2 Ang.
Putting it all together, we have 15.9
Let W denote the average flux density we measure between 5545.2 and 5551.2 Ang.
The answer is 17.2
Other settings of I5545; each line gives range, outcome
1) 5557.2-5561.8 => 16.6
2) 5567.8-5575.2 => 16.5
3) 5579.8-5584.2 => 16.9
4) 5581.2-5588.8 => 16.8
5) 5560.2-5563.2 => 16.8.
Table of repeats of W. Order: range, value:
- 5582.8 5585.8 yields 16.6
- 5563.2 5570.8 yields 16.9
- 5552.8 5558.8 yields 15.9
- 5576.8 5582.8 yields 16.6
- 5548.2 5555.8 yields 16.1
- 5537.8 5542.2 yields 17.3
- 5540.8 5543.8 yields 16.9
